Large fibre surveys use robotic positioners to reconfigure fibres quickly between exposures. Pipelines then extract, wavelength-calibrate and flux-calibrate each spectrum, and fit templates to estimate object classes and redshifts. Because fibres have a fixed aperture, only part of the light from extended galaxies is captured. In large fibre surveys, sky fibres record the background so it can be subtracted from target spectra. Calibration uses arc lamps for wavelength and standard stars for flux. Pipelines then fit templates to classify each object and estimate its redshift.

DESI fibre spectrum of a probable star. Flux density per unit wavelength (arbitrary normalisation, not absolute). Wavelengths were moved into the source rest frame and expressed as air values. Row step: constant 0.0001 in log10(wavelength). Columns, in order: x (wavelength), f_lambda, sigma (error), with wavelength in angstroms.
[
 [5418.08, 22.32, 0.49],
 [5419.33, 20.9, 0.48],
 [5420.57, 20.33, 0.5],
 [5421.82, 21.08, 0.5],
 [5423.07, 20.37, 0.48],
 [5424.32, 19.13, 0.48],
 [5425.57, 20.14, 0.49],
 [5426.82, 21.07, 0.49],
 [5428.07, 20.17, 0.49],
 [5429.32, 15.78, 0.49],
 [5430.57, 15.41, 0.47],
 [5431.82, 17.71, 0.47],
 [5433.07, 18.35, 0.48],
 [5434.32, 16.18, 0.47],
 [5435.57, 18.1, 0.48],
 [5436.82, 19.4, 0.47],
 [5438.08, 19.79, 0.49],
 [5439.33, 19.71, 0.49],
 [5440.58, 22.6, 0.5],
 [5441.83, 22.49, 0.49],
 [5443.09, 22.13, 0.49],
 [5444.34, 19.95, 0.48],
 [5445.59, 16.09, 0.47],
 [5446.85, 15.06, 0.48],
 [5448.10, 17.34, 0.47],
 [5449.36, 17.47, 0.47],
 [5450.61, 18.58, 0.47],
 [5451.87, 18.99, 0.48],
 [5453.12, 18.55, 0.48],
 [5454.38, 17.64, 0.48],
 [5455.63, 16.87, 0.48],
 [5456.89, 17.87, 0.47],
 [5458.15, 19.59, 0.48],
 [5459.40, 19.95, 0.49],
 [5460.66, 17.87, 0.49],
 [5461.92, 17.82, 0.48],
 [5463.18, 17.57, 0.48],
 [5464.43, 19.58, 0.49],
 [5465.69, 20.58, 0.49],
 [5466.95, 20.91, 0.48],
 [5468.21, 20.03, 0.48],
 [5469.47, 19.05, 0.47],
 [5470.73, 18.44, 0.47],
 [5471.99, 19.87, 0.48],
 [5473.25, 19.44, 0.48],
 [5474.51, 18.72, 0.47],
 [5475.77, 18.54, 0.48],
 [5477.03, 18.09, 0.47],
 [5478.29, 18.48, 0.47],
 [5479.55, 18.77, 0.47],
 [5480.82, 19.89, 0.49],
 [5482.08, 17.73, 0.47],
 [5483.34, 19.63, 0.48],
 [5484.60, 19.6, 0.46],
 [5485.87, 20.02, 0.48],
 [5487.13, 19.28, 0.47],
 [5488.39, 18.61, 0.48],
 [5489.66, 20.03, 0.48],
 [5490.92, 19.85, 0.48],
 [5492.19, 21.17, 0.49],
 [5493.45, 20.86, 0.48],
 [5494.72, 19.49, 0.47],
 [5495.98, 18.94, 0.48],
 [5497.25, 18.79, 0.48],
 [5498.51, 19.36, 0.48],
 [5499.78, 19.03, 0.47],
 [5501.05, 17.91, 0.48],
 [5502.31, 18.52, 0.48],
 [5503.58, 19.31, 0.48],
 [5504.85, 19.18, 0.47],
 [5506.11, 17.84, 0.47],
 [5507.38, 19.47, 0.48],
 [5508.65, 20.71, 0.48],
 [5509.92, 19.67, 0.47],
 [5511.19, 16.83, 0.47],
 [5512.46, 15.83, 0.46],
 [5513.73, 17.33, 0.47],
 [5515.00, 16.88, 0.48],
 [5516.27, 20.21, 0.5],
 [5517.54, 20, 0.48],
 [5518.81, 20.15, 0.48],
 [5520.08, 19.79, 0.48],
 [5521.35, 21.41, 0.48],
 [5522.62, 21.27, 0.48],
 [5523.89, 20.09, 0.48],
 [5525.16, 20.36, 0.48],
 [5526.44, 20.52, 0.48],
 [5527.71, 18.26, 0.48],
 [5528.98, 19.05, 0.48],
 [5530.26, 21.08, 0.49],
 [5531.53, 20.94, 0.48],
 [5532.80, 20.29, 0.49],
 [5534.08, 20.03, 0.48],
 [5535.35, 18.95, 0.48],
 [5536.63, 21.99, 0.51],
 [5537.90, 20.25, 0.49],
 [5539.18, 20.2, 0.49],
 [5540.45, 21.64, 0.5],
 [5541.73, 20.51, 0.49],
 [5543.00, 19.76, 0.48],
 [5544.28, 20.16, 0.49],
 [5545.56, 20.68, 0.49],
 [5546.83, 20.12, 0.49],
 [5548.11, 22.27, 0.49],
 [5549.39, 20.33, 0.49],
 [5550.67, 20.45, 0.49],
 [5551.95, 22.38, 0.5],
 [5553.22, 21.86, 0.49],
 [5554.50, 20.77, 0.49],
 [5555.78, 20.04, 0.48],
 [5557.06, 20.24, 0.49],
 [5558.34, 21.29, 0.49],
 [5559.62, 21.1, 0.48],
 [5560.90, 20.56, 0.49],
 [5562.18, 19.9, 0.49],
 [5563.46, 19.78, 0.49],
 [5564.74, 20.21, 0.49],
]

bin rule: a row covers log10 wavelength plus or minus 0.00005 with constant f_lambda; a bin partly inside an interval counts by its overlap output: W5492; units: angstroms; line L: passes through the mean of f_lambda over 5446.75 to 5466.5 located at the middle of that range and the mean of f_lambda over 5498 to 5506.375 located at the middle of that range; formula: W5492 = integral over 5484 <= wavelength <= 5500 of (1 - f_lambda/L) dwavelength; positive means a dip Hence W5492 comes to -0.8 angstroms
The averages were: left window 18.3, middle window 19.6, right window 18.8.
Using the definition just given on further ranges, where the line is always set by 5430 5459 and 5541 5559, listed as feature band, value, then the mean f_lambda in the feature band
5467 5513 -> 0.9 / 19.1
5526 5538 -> 0.2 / 20.1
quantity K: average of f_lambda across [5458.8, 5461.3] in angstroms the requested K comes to 18.9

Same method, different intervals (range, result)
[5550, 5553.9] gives 21.6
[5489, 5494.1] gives 20.4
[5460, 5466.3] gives 18.7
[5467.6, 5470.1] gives 19.5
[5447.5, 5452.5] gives 18.1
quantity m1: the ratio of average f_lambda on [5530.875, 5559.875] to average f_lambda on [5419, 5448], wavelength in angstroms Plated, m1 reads 1.08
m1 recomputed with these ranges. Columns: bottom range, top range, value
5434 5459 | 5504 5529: 1.03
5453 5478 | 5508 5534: 1.04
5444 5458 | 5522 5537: 1.14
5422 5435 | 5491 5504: 1.05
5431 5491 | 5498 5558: 1.05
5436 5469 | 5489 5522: 1.01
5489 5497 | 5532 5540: 1.02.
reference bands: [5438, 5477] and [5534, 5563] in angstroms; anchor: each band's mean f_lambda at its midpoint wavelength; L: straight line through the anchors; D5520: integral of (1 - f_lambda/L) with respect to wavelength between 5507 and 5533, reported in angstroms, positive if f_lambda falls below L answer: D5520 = 0.8 angstroms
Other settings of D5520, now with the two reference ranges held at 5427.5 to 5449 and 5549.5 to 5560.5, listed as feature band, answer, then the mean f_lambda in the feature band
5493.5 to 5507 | 0.6 angstroms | 18.9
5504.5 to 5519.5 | 1.1 angstroms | 18.7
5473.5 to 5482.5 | 0.3 angstroms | 18.7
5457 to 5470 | -0.1 angstroms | 19.2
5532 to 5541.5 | 0.1 angstroms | 20.5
